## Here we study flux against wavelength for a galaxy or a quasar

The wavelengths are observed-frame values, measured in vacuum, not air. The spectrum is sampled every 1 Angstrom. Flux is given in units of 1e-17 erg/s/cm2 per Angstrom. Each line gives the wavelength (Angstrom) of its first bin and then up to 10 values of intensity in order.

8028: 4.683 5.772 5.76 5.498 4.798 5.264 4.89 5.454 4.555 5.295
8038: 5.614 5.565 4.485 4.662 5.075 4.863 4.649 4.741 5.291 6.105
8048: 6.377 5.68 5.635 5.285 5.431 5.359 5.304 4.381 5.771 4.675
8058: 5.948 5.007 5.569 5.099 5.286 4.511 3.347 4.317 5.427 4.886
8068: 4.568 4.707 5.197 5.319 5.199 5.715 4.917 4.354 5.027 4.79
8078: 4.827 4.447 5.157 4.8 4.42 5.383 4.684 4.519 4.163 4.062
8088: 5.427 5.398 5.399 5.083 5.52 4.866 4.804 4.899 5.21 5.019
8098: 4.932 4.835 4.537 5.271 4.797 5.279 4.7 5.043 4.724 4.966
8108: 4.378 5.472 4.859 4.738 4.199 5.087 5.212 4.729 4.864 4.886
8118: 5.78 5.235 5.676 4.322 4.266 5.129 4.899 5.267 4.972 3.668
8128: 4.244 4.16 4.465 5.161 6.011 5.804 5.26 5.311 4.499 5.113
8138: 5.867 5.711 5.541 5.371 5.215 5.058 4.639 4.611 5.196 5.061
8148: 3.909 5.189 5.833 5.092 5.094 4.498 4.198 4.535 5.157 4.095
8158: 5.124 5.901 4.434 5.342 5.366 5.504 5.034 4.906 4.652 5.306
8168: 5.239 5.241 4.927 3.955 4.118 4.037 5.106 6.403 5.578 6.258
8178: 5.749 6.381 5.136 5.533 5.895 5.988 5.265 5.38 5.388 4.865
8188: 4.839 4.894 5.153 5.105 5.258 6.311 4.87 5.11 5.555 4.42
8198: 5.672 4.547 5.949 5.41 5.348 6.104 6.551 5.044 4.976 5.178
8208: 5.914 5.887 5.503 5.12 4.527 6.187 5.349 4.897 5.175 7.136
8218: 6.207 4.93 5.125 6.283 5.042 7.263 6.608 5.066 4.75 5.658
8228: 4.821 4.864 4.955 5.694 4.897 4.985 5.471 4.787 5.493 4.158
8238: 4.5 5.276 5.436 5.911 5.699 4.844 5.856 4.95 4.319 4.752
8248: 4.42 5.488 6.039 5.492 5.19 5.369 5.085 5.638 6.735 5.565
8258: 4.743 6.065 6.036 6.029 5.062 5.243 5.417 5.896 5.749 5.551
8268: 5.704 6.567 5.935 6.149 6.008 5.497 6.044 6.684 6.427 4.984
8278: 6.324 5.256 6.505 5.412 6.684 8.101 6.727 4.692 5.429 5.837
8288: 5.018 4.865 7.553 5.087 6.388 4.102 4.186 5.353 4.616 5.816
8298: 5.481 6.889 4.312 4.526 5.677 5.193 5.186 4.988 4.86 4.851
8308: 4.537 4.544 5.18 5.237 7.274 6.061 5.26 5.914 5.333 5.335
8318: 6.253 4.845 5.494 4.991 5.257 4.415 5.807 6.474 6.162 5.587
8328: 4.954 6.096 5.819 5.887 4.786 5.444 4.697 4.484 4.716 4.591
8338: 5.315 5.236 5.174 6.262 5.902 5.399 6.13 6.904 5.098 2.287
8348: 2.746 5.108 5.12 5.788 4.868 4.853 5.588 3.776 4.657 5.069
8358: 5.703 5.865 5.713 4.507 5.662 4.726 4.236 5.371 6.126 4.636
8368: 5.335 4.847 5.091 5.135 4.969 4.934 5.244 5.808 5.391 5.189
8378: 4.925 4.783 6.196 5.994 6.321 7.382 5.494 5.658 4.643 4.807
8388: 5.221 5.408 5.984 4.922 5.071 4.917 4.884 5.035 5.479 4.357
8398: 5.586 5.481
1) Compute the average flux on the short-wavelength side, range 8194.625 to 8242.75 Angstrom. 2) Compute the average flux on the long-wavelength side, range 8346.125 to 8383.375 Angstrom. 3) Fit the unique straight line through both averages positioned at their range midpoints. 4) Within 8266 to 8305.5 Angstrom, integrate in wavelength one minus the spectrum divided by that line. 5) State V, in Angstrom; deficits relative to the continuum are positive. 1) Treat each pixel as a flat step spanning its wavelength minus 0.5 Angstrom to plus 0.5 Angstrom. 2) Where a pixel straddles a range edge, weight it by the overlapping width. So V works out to -3.1 Angstrom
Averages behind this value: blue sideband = 5.4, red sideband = 5.13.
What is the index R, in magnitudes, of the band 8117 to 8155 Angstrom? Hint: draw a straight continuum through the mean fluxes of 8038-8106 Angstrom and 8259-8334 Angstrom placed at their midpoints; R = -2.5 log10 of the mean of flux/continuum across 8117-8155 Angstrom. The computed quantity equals 0.04 mag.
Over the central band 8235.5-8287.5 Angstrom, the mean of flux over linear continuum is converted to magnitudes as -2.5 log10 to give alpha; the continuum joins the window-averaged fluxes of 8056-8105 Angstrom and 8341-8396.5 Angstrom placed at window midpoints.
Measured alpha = -0.104 mag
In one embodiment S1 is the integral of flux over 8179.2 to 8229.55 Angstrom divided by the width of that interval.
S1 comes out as 5.45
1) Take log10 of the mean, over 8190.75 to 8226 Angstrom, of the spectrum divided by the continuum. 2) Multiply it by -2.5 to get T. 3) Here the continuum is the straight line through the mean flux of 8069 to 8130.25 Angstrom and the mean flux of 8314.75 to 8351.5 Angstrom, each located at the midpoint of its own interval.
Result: -0.09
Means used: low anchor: 4.89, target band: 5.52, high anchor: 5.29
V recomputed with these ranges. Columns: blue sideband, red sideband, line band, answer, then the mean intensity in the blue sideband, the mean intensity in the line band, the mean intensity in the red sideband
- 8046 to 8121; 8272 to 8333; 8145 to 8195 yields 0.8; 5.02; 5.14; 5.55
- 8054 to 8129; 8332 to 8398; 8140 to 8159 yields 0.1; 4.9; 4.93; 5.19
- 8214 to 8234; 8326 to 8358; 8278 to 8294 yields -1.5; 5.49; 5.81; 5.13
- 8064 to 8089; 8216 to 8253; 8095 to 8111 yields 0.0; 4.83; 4.93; 5.34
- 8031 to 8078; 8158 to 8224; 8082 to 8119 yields 1.9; 5.1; 4.93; 5.39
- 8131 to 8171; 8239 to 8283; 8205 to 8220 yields -0.2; 5.09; 5.47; 5.67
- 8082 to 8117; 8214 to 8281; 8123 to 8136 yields 0.3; 4.91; 4.93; 5.52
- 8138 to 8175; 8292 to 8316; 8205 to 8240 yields -1.9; 4.98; 5.37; 5.25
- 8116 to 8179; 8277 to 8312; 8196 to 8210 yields -0.7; 5.04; 5.47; 5.47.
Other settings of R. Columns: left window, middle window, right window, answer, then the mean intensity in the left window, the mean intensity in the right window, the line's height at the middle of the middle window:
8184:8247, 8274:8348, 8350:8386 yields -0.03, 5.34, 5.3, 5.31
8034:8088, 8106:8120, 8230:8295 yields 0.04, 5.02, 5.56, 5.16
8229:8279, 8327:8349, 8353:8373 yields 0.01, 5.48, 5.1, 5.18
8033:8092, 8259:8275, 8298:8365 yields -0.13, 5.04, 5.24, 5.19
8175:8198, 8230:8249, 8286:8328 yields 0.07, 5.43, 5.38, 5.41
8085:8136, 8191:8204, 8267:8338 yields -0.04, 4.93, 5.53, 5.2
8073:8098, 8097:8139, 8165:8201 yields 0.01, 4.9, 5.26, 5.02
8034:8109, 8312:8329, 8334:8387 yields -0.08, 5.02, 5.2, 5.18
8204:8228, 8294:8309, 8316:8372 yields 0.04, 5.56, 5.2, 5.32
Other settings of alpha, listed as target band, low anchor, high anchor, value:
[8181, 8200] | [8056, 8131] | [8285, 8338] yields -0.04 mag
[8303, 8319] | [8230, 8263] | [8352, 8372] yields -0.04 mag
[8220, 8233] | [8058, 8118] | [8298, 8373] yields -0.08 mag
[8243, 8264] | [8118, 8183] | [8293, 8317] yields -0.04 mag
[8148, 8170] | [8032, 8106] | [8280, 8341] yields 0.04 mag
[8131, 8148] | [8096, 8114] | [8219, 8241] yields -0.05 mag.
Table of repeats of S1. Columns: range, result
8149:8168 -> 5.01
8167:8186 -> 5.34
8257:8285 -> 5.93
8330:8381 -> 5.14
